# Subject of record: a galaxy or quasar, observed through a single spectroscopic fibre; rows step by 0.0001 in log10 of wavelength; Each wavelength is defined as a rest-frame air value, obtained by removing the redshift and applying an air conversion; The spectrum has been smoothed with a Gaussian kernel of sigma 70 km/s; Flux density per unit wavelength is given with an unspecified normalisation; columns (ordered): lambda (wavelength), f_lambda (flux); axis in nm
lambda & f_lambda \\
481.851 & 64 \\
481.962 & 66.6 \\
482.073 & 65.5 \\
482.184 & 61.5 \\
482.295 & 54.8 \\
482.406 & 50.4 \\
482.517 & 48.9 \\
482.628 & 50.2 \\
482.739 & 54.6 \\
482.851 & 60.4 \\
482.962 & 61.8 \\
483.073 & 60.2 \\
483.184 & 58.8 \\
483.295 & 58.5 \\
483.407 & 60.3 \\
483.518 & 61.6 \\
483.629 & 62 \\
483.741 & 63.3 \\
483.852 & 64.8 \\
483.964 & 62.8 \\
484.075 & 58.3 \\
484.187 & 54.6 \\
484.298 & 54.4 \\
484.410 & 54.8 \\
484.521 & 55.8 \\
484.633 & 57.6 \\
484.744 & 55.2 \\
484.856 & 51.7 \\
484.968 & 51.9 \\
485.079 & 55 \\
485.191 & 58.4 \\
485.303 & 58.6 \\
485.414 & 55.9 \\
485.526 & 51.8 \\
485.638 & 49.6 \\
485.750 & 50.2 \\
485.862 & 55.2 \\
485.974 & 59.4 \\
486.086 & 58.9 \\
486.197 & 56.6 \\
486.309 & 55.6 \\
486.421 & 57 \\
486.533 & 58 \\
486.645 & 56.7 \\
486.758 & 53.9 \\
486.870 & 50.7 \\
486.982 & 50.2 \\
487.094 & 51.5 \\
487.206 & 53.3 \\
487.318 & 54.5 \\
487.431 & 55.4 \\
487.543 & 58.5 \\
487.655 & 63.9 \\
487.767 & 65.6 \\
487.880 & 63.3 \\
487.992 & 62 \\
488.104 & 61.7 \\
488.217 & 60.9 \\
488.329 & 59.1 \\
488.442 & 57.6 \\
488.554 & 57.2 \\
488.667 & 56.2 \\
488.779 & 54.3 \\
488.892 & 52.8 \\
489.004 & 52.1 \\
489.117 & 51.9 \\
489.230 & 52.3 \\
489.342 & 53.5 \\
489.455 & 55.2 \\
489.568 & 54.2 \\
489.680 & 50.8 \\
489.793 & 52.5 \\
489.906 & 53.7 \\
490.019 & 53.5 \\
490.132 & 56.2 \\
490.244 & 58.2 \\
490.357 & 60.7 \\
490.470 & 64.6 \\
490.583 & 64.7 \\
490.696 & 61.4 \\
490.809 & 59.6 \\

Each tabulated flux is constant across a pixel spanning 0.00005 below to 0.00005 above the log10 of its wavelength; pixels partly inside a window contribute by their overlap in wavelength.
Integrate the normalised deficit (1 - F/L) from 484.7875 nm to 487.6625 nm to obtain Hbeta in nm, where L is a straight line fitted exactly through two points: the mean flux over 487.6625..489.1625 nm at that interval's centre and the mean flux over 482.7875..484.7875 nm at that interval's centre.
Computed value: 0.18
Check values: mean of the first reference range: 59.2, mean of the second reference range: 58.3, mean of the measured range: 54.9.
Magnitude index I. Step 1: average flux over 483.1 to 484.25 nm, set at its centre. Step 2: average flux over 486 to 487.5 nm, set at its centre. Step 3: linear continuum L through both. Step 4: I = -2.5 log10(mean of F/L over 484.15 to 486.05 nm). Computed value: 0.06 mag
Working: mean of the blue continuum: 60.5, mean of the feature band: 54.8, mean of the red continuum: 54.9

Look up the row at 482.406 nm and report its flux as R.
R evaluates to 50.4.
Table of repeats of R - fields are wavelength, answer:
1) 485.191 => 58.4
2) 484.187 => 54.6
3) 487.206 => 53.3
